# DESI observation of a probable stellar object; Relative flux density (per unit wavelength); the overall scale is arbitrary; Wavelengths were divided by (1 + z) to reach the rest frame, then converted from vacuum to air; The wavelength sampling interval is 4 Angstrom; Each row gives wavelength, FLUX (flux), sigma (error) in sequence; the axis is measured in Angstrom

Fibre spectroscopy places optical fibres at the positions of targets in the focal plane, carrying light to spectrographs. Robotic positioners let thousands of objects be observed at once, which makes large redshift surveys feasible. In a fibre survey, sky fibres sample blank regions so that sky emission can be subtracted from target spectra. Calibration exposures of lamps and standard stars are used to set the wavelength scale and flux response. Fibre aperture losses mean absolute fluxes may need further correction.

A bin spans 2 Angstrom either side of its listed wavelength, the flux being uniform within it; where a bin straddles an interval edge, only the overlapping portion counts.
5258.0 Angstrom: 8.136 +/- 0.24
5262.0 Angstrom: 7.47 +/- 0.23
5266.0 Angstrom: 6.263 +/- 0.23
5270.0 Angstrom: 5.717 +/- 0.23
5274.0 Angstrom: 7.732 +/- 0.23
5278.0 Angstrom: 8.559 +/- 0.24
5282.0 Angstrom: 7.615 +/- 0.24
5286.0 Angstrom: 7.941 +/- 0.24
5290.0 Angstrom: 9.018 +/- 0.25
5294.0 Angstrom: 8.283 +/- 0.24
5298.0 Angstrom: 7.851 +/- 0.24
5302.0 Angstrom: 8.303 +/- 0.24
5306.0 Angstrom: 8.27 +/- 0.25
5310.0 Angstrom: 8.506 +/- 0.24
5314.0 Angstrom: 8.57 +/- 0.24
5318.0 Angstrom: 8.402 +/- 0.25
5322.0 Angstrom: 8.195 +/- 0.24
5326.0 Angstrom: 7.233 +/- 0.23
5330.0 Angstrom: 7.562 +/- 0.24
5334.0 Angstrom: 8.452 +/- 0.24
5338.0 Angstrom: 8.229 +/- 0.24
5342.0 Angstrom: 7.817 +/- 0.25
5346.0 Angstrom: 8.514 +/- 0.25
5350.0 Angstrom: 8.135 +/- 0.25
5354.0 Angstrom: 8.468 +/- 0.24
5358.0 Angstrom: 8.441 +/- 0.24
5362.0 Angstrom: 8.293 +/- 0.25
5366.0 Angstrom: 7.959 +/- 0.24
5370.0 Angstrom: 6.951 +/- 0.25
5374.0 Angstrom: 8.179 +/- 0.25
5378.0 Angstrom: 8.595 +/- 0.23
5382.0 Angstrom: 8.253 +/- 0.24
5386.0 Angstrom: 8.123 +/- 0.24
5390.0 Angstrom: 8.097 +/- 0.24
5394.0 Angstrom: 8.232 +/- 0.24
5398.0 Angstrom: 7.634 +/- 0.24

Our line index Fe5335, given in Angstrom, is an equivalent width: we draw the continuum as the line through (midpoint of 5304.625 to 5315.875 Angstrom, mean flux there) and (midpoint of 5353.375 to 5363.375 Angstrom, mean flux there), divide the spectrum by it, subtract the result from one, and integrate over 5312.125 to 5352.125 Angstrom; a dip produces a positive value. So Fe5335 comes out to 1.5 Angstrom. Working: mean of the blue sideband 8.46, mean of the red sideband 8.4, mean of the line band 8.11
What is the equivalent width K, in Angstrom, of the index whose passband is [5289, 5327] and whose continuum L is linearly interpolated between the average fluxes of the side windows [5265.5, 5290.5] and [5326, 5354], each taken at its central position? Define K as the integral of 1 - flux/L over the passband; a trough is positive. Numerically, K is -2.3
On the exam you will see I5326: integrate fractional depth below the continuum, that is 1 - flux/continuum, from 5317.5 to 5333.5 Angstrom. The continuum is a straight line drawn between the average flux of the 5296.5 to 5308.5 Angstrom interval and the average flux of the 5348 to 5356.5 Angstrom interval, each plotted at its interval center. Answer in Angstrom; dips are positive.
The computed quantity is 0.7 Angstrom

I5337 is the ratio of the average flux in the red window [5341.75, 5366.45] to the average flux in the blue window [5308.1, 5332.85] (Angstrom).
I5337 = 1.02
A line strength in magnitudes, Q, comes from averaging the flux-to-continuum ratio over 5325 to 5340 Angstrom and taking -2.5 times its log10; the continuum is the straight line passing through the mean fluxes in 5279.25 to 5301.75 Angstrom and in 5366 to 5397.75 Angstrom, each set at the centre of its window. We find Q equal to 0.03 mag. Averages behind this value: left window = 8.17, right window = 8.03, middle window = 7.91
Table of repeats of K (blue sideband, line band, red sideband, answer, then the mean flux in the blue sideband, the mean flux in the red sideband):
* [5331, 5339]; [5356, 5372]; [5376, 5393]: 0.7 Angstrom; 8.26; 8.26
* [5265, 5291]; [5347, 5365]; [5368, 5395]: -0.9 Angstrom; 7.54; 8.06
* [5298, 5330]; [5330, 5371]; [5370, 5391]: 0.1 Angstrom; 8.15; 8.13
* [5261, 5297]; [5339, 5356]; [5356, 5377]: -0.7 Angstrom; 7.63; 7.99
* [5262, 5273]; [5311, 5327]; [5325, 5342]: -1.3 Angstrom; 6.42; 7.9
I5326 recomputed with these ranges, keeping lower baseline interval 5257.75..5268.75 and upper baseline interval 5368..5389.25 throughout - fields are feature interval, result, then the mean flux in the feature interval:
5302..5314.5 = -1.7 Angstrom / 8.41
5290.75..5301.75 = -1.3 Angstrom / 8.21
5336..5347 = -0.6 Angstrom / 8.16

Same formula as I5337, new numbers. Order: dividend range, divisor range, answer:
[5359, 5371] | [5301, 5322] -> 0.94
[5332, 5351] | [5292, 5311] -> 1.00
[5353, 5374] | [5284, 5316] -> 0.96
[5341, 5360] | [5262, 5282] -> 1.16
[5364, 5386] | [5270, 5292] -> 1.01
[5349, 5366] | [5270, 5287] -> 1.08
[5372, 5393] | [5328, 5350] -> 1.02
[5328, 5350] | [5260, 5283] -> 1.13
